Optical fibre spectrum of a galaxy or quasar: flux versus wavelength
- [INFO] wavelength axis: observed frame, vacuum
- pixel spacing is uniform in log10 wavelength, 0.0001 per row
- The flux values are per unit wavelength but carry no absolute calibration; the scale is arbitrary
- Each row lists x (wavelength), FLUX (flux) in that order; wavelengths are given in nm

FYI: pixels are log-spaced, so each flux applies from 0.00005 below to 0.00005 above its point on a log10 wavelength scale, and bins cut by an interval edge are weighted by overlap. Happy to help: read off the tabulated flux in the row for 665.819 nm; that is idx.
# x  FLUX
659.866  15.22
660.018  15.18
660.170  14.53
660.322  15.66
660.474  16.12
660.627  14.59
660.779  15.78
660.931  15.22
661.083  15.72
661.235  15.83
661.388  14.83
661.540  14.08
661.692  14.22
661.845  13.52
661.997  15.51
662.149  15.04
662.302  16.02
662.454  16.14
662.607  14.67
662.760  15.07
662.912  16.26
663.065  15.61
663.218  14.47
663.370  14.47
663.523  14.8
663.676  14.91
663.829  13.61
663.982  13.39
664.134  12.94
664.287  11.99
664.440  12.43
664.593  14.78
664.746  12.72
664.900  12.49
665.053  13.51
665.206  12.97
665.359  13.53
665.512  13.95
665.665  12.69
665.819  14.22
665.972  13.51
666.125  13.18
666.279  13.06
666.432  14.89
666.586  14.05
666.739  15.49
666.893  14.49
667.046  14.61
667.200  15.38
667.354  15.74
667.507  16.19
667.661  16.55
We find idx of 14.22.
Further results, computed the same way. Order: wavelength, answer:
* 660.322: 15.66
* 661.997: 15.51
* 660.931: 15.22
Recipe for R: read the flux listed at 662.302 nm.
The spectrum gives 16.02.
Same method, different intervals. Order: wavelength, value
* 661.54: 14.08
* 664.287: 11.99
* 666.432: 14.89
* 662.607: 14.67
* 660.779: 15.78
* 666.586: 14.05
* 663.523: 14.8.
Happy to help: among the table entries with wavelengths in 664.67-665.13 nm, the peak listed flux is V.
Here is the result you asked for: 13.51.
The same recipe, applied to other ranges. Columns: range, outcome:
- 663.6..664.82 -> 14.91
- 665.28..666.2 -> 14.22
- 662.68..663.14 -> 16.26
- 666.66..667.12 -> 15.49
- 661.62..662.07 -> 15.51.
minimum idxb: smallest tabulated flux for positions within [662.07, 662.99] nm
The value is 14.67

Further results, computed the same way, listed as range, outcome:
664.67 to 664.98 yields 12.49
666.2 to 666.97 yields 13.06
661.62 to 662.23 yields 13.52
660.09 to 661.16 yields 14.53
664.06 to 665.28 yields 11.99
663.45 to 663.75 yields 14.8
